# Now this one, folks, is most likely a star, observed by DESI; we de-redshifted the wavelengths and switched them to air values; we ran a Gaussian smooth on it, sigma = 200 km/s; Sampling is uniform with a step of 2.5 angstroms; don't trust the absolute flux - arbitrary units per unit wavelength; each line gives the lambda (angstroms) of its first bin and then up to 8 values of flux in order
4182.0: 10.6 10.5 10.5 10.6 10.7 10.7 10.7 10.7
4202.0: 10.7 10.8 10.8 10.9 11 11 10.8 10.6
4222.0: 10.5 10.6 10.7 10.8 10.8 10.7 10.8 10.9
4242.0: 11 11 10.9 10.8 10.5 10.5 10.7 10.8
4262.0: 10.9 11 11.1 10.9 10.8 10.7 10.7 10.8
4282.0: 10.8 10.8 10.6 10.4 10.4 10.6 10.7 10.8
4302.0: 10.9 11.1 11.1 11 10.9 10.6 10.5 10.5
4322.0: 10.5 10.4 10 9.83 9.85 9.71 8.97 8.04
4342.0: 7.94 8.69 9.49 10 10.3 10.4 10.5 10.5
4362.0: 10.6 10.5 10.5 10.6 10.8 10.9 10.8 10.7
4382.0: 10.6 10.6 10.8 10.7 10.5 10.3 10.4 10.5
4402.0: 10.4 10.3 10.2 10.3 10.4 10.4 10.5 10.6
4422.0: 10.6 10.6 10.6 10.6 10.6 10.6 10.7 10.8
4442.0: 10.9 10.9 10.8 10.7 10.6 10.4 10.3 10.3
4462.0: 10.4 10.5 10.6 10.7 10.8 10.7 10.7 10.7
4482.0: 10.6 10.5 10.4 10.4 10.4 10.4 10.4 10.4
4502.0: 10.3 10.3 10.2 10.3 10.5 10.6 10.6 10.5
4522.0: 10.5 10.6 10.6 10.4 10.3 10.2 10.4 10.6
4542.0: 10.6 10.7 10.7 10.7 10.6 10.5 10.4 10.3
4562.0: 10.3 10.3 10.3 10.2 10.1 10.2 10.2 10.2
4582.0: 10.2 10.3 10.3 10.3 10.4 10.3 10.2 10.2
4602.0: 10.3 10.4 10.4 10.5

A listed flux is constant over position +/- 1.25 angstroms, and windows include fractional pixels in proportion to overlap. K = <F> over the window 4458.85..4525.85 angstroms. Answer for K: 10.5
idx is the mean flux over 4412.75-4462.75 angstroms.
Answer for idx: 10.6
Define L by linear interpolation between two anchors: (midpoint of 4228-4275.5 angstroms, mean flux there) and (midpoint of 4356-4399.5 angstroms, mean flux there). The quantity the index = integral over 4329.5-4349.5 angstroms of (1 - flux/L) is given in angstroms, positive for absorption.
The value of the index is 3.0 angstroms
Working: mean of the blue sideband 10.8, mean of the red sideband 10.6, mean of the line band 9.08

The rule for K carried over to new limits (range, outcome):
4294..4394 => 10.3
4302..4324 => 10.8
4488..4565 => 10.5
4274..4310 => 10.8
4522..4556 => 10.5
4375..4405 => 10.6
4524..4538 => 10.4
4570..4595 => 10.2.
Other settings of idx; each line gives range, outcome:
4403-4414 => 10.3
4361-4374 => 10.6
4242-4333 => 10.7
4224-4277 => 10.8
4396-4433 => 10.5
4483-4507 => 10.4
